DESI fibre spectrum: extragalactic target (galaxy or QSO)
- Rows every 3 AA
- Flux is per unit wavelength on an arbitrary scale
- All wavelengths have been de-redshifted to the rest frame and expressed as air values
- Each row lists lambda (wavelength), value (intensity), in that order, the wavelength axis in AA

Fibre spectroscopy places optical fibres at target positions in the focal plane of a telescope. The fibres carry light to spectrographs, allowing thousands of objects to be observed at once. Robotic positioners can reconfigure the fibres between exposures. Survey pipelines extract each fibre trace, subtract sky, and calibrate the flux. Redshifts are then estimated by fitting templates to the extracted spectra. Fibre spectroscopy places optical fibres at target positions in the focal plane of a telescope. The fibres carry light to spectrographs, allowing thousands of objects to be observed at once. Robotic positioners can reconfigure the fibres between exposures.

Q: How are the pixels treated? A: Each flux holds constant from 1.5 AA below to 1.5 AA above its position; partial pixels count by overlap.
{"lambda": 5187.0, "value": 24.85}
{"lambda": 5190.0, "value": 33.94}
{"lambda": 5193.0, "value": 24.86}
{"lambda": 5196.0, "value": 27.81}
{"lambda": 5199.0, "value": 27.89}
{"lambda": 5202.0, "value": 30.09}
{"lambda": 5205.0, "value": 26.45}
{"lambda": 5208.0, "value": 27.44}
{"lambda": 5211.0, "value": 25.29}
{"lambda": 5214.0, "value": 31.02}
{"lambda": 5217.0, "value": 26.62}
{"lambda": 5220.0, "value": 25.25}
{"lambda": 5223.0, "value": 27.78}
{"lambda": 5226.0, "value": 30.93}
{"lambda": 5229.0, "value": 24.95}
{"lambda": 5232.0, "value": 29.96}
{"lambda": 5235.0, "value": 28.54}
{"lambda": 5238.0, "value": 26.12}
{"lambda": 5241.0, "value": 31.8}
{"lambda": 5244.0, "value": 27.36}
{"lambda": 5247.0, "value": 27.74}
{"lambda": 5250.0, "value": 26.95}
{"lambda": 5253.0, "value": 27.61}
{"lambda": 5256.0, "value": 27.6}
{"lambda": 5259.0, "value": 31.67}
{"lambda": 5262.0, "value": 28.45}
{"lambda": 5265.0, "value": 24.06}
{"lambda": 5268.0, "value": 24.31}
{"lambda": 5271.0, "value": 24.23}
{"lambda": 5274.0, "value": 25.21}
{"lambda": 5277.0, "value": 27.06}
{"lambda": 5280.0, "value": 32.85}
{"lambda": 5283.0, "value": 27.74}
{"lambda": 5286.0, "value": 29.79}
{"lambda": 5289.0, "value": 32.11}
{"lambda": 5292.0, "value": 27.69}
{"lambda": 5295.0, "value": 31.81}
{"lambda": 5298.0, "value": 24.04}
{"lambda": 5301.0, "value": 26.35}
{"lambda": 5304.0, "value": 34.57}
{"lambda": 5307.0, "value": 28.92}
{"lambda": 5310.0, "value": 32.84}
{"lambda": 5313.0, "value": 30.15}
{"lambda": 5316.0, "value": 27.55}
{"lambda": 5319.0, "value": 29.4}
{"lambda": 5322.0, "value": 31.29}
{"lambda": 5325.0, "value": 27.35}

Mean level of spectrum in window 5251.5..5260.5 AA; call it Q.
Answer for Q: 29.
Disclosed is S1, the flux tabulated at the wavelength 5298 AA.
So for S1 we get 24.04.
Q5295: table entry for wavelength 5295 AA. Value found 31.81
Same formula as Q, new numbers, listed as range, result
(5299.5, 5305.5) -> 30.5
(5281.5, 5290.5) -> 29.9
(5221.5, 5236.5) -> 28.4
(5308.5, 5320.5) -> 30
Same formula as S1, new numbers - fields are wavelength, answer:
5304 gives 34.57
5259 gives 31.67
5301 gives 26.35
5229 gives 24.95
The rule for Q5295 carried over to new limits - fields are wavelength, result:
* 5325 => 27.35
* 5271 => 24.23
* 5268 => 24.31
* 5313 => 30.15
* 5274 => 25.21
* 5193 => 24.86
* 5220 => 25.25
